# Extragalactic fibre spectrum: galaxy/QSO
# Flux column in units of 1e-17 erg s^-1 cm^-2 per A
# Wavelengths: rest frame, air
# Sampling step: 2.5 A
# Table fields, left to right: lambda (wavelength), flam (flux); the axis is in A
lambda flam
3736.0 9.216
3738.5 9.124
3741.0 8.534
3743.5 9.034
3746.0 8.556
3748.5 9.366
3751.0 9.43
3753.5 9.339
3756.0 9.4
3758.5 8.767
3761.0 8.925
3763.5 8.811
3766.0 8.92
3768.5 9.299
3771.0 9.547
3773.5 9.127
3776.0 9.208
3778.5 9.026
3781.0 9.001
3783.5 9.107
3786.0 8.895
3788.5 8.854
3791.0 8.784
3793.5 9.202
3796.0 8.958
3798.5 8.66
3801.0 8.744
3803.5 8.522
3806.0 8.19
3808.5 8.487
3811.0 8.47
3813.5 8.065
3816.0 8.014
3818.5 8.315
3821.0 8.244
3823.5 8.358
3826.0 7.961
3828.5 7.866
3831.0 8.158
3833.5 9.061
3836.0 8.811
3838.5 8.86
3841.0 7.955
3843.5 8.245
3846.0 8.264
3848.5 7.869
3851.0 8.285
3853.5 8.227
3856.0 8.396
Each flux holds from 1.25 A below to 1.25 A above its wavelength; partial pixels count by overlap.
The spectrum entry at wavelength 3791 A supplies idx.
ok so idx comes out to 8.784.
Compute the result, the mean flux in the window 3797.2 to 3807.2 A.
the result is 8.53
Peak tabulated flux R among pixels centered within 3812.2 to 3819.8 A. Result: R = 8.315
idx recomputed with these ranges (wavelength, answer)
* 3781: 9.001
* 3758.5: 8.767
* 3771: 9.547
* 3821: 8.244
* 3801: 8.744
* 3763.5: 8.811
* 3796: 8.958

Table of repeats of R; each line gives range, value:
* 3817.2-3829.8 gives 8.358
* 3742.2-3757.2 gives 9.43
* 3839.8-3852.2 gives 8.285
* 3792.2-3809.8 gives 9.202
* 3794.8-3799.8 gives 8.958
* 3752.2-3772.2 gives 9.547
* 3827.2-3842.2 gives 9.061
